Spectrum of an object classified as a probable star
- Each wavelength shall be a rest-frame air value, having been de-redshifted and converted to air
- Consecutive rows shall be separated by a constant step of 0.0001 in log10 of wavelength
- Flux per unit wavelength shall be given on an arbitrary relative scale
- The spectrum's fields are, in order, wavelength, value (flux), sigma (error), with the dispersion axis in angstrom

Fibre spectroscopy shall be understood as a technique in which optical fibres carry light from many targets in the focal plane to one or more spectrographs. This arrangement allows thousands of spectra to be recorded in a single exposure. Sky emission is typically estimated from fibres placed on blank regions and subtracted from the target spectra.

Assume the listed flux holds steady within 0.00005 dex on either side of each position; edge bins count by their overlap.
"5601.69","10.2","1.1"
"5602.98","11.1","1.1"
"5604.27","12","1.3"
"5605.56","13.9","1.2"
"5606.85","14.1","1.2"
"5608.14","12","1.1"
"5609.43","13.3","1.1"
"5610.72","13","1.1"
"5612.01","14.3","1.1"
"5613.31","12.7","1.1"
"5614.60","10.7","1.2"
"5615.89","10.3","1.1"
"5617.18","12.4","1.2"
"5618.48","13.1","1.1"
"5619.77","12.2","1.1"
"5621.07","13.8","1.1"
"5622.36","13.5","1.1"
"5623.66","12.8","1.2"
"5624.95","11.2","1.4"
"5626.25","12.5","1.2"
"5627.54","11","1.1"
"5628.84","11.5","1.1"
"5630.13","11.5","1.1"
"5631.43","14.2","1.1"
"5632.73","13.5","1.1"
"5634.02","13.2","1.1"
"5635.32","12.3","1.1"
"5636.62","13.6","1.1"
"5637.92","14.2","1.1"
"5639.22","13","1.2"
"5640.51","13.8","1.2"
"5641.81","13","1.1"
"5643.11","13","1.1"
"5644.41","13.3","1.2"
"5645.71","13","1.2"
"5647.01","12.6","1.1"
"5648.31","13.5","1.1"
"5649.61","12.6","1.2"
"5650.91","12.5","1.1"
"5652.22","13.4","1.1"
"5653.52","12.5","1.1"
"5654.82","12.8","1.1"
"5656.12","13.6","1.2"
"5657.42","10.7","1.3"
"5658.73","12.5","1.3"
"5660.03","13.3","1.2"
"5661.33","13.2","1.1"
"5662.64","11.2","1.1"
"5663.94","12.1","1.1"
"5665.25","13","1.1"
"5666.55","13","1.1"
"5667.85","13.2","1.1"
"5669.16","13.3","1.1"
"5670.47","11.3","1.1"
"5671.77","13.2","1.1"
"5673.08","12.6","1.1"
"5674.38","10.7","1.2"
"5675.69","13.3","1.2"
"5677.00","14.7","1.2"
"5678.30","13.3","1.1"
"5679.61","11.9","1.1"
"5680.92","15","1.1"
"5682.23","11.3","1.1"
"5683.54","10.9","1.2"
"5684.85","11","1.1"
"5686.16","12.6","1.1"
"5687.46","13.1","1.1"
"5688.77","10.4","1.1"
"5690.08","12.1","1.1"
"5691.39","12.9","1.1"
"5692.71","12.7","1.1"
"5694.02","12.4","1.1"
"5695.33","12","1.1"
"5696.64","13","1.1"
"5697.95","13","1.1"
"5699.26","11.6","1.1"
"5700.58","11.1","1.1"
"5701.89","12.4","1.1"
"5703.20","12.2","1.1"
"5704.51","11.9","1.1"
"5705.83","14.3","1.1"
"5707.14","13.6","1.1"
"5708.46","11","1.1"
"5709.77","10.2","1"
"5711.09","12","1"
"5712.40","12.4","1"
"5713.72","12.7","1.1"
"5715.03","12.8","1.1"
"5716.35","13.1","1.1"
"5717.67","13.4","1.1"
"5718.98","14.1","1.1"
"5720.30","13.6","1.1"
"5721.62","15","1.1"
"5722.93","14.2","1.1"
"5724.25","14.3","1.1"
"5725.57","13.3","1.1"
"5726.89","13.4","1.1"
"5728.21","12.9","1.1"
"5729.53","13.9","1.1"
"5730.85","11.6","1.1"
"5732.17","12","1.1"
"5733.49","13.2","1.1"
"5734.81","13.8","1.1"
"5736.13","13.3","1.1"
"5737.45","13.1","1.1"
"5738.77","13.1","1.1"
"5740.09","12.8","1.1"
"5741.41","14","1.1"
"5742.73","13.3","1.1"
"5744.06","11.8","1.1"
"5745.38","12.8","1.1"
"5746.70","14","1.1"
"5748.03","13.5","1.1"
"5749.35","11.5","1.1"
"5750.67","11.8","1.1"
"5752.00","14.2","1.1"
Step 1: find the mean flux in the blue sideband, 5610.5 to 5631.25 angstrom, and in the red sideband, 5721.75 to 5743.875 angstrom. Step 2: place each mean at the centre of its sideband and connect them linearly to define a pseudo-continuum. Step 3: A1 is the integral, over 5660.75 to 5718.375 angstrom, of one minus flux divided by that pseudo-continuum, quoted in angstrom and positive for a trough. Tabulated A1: 2.07 angstrom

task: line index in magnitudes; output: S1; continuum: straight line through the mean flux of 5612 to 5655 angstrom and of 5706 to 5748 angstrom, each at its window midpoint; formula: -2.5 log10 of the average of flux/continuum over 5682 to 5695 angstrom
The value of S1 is 0.085 mag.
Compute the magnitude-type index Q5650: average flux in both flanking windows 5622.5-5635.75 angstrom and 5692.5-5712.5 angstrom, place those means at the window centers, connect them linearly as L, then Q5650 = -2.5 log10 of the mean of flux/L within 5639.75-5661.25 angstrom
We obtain -0.05 mag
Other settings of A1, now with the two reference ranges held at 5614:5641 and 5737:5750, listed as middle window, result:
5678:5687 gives 0.4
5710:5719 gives 0.1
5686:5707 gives 0.7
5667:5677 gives 0.1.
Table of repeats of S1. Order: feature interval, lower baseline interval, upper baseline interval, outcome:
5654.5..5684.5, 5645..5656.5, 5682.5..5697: -0.007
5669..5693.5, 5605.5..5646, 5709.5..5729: 0.054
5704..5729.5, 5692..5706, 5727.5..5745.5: -0.037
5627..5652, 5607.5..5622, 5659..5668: -0.026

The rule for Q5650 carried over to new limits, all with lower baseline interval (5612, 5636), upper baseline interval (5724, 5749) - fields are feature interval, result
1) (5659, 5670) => -0.01 mag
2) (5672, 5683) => -0.01 mag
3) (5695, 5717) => 0.05 mag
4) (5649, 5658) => 0.00 mag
